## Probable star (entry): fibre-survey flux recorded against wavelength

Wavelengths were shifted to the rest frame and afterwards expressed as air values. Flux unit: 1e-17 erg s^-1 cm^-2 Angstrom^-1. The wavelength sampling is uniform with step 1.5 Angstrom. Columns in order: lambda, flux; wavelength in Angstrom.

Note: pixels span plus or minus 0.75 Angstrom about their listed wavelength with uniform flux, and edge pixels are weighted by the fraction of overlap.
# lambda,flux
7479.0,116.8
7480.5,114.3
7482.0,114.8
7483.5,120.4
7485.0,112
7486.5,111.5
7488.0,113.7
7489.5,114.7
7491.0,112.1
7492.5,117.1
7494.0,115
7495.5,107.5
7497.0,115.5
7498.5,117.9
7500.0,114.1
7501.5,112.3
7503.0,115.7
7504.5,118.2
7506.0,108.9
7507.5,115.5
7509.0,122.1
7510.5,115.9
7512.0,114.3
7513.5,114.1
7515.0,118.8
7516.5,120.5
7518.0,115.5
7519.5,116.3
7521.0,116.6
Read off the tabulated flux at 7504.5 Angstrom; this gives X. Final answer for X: 118.2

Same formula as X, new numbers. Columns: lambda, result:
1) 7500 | 114.1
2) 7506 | 108.9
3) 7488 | 113.7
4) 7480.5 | 114.3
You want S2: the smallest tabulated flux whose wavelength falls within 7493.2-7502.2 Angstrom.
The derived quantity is 107.5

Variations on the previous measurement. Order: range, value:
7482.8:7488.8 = 111.5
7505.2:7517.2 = 108.9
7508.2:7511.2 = 115.9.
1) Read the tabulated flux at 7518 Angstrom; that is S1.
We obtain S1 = 115.5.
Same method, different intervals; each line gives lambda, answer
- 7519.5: 116.3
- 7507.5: 115.5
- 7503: 115.7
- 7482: 114.8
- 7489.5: 114.7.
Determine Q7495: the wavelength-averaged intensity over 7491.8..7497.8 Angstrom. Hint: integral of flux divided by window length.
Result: 114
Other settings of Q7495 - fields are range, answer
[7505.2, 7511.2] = 116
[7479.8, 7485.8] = 115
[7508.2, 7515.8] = 117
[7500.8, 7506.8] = 114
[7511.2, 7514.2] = 114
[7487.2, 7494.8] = 114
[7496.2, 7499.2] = 117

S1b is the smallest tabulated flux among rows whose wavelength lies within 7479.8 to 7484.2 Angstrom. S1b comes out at 114.3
